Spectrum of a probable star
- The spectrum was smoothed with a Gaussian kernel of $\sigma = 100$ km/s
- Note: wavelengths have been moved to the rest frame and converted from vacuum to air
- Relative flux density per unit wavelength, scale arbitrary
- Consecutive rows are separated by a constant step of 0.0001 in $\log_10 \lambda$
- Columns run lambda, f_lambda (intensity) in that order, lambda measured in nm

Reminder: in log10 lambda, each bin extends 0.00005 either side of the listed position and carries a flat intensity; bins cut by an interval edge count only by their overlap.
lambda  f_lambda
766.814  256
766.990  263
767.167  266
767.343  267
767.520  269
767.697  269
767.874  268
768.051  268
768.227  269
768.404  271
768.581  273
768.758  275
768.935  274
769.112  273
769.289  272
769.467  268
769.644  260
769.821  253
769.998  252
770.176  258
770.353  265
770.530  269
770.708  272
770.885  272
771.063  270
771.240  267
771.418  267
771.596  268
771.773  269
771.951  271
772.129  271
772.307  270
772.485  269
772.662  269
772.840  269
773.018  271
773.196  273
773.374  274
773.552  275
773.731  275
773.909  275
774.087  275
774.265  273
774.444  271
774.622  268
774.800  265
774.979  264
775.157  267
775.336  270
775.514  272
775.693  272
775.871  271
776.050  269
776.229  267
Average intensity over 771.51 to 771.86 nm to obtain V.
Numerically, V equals 269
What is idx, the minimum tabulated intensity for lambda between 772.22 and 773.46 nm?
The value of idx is 269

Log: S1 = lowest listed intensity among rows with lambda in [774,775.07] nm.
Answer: 264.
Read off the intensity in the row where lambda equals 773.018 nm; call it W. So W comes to 271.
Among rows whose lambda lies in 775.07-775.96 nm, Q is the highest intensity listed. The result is 272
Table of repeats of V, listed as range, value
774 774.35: 274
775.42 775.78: 272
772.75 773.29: 271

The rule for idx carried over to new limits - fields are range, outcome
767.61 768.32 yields 268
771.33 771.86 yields 267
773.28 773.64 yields 274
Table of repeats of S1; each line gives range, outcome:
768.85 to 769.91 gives 253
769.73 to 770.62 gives 252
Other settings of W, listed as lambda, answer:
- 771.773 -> 269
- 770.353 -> 265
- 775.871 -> 271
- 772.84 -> 269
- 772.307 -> 270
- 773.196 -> 273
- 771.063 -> 270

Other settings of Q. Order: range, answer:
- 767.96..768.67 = 273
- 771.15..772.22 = 271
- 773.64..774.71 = 275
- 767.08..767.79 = 269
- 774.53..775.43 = 270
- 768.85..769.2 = 274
